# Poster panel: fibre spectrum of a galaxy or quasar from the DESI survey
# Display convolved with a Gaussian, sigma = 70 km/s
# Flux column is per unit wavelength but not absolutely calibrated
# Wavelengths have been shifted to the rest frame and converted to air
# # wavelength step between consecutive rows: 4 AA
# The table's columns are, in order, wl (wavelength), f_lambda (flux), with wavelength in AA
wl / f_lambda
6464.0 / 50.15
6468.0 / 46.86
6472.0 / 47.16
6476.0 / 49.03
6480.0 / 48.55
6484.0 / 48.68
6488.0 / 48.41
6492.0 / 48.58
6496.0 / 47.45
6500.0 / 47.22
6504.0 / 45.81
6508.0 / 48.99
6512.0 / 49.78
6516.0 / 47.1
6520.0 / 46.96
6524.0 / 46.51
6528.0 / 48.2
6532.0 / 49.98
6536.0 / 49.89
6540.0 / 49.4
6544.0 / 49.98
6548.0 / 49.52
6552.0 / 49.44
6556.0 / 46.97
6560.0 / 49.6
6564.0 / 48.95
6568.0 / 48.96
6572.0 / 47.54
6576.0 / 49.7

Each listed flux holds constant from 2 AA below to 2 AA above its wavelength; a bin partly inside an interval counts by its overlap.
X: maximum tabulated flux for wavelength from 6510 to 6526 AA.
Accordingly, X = 49.78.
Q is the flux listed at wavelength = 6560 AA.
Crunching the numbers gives 49.6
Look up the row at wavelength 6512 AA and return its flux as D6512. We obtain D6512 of 49.78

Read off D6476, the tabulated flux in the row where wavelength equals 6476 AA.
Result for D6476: 49.03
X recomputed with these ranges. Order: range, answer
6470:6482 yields 49.03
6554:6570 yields 49.6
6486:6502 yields 48.58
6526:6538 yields 49.98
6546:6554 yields 49.52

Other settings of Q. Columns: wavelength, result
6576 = 49.7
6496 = 47.45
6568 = 48.96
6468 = 46.86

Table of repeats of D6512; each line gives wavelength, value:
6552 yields 49.44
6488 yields 48.41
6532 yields 49.98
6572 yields 47.54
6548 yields 49.52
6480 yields 48.55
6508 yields 48.99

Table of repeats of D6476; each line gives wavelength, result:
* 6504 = 45.81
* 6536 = 49.89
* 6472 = 47.16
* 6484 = 48.68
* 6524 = 46.51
